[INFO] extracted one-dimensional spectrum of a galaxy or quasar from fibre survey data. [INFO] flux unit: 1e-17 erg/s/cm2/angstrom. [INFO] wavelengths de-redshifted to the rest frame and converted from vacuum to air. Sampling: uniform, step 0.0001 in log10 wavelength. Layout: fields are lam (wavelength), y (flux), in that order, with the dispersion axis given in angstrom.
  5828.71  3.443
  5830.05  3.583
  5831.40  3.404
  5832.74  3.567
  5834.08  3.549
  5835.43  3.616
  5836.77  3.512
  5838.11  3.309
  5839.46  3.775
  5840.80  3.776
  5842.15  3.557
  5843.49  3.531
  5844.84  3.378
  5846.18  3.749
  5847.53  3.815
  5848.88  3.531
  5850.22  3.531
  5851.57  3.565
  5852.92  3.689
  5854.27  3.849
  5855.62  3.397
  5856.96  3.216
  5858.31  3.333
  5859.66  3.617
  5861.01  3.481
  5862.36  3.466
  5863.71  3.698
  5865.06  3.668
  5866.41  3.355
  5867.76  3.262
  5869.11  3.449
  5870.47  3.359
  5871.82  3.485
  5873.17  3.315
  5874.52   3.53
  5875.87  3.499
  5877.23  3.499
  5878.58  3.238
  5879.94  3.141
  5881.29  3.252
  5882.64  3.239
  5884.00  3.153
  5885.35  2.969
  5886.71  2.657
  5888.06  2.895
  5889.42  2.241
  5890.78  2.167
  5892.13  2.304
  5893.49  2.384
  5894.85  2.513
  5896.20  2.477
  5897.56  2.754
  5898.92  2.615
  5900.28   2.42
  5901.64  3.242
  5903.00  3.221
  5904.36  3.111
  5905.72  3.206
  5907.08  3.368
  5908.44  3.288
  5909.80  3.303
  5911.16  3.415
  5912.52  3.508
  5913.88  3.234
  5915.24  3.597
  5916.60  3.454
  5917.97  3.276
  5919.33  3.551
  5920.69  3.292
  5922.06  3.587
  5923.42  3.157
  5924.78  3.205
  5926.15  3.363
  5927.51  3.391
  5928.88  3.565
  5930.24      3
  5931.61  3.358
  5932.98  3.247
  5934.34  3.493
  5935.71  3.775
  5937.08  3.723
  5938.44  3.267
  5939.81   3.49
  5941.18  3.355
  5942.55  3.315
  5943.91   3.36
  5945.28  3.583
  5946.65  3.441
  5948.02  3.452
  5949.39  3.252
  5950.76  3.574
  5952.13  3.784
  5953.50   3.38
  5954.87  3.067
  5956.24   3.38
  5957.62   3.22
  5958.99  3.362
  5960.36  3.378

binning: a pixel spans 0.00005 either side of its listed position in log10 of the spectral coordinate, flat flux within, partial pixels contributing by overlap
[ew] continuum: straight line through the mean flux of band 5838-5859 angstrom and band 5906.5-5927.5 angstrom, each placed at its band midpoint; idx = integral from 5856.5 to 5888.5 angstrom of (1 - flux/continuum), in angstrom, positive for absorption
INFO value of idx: 1.6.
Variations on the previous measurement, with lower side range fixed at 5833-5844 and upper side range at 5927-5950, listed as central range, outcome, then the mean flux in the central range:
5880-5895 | 3.3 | 2.73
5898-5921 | 1.5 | 3.24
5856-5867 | 0.2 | 3.48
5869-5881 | 0.5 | 3.38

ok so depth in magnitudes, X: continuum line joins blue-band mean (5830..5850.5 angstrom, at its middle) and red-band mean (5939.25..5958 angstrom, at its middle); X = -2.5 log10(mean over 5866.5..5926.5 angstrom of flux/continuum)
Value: 0.12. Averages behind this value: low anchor 3.57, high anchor 3.41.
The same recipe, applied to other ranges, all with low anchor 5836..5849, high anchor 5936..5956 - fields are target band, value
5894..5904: 0.26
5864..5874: 0.04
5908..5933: 0.04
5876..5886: 0.10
